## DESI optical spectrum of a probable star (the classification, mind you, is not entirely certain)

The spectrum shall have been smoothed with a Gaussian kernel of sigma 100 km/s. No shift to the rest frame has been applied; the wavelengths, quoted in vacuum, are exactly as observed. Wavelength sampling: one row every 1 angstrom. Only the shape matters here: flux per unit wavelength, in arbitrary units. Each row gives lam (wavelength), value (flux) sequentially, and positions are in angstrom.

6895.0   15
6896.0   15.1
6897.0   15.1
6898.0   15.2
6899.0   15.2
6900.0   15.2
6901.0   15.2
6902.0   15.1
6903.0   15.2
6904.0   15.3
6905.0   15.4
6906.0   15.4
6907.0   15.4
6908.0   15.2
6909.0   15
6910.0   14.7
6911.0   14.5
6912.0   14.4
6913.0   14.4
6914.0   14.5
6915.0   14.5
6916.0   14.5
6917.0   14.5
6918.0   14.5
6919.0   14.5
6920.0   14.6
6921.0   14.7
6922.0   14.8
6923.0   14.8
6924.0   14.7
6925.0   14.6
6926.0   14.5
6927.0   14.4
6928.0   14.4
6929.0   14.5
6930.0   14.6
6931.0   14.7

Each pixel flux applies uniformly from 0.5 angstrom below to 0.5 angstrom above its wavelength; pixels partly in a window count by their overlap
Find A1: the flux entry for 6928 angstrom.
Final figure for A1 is 14.4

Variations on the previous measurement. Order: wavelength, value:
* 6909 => 15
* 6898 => 15.2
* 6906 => 15.4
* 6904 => 15.3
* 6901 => 15.2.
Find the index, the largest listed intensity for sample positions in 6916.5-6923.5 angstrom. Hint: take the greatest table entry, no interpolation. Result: 14.8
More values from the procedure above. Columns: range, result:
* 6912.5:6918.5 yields 14.5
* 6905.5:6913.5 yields 15.4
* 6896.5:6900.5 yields 15.2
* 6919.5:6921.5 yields 14.7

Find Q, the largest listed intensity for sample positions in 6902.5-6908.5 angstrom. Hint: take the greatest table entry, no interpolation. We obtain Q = 15.4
